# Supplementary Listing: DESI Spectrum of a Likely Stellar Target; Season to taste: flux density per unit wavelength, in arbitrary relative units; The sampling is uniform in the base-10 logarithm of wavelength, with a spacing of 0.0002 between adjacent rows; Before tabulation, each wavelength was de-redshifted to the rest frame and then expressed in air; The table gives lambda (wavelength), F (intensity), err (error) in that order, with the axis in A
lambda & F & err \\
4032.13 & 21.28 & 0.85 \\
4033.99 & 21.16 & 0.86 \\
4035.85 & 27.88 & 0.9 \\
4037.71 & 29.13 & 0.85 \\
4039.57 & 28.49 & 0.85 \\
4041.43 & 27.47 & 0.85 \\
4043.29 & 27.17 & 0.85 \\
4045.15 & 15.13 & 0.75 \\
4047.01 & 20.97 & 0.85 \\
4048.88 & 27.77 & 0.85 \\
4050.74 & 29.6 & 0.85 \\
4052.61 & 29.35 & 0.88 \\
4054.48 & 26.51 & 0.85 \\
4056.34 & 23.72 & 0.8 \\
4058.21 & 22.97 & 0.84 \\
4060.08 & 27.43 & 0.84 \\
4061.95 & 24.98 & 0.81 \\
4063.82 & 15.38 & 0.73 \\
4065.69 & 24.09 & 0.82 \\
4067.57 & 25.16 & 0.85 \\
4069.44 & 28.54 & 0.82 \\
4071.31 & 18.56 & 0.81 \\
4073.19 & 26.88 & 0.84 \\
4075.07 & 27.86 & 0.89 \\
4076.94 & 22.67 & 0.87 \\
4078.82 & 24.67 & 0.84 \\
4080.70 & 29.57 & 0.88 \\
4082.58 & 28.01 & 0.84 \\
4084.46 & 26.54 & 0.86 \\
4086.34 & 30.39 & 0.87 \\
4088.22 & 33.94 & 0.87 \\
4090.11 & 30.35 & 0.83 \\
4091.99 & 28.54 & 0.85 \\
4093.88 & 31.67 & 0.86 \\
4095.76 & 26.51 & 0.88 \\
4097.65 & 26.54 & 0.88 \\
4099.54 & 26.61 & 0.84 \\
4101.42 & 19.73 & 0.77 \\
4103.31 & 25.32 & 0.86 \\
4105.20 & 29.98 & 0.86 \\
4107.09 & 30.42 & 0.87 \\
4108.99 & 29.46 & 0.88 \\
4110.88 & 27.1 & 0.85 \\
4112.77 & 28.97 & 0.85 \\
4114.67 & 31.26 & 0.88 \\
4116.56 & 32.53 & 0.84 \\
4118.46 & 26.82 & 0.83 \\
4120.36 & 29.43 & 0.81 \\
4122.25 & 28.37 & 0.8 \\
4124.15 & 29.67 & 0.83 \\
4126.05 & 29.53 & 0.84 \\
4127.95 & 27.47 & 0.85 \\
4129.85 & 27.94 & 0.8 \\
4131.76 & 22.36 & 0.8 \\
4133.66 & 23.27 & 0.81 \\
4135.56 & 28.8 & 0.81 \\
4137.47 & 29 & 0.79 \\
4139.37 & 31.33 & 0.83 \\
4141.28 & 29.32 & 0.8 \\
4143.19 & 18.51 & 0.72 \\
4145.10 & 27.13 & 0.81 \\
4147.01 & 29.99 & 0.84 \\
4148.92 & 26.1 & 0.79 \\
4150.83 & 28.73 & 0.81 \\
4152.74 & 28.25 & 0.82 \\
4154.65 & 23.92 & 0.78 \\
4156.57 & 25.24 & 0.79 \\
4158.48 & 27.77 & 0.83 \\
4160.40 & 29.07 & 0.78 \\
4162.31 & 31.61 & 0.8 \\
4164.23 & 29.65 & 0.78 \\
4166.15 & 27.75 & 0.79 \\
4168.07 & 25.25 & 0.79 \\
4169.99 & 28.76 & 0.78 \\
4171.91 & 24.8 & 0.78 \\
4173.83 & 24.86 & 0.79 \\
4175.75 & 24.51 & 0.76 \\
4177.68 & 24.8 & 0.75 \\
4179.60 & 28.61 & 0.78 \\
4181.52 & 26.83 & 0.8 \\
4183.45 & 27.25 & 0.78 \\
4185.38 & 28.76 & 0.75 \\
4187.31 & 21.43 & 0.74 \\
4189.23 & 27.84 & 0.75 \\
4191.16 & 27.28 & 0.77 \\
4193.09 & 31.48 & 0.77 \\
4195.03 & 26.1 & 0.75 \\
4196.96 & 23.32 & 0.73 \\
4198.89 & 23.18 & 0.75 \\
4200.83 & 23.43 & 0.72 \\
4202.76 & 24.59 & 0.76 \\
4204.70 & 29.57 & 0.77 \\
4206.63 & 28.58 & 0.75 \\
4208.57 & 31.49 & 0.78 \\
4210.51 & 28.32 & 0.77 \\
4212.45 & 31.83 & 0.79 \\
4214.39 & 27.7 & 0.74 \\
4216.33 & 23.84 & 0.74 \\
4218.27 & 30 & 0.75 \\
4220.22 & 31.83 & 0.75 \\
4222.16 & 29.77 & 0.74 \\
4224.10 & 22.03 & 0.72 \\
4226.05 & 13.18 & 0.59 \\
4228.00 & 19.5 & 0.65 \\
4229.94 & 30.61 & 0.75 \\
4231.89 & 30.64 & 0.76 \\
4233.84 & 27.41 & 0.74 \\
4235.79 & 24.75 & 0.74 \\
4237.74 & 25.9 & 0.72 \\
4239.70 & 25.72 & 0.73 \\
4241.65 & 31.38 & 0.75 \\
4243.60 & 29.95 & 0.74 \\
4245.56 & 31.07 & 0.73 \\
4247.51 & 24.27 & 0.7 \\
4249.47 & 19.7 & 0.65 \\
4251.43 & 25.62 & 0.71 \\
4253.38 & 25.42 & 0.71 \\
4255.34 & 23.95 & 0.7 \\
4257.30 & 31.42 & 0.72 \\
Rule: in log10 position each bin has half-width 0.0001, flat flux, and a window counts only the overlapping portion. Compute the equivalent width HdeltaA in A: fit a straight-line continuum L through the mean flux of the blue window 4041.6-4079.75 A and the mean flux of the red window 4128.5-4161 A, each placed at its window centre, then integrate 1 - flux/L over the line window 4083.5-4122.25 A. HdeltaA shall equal -4.4 A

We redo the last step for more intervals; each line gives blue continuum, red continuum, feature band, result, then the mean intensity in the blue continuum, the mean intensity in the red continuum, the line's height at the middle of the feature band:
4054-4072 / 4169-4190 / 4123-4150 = -2.0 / 23.7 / 26.2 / 25.3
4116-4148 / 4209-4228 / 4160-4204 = 0.5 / 27.7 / 26.3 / 26.9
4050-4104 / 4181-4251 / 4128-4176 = -0.9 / 26.3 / 26.7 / 26.5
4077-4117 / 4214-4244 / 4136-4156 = 0.3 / 28.3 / 26.4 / 27.6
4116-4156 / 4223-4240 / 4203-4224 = -3.2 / 27.5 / 24.4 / 25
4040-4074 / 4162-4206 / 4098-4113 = -1.0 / 24.6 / 26.5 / 25.3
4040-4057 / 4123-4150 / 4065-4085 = 0.2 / 25.4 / 27.2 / 26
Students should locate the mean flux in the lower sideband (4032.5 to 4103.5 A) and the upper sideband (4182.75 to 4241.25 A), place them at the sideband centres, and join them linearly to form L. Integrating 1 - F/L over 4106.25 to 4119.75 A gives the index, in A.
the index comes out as -1.72 A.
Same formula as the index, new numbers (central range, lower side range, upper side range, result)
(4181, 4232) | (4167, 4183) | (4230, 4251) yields 0.0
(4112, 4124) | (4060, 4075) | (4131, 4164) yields -1.7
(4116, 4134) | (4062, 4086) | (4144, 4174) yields -0.9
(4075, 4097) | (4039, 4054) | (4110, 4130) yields -0.7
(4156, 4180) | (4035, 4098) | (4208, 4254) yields -0.5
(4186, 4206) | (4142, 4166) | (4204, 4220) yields 1.8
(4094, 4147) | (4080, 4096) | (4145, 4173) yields 2.0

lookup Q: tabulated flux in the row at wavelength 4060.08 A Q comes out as 27.43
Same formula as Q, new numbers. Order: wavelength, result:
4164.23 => 29.65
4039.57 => 28.49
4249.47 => 19.7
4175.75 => 24.51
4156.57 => 25.24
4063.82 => 15.38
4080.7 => 29.57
